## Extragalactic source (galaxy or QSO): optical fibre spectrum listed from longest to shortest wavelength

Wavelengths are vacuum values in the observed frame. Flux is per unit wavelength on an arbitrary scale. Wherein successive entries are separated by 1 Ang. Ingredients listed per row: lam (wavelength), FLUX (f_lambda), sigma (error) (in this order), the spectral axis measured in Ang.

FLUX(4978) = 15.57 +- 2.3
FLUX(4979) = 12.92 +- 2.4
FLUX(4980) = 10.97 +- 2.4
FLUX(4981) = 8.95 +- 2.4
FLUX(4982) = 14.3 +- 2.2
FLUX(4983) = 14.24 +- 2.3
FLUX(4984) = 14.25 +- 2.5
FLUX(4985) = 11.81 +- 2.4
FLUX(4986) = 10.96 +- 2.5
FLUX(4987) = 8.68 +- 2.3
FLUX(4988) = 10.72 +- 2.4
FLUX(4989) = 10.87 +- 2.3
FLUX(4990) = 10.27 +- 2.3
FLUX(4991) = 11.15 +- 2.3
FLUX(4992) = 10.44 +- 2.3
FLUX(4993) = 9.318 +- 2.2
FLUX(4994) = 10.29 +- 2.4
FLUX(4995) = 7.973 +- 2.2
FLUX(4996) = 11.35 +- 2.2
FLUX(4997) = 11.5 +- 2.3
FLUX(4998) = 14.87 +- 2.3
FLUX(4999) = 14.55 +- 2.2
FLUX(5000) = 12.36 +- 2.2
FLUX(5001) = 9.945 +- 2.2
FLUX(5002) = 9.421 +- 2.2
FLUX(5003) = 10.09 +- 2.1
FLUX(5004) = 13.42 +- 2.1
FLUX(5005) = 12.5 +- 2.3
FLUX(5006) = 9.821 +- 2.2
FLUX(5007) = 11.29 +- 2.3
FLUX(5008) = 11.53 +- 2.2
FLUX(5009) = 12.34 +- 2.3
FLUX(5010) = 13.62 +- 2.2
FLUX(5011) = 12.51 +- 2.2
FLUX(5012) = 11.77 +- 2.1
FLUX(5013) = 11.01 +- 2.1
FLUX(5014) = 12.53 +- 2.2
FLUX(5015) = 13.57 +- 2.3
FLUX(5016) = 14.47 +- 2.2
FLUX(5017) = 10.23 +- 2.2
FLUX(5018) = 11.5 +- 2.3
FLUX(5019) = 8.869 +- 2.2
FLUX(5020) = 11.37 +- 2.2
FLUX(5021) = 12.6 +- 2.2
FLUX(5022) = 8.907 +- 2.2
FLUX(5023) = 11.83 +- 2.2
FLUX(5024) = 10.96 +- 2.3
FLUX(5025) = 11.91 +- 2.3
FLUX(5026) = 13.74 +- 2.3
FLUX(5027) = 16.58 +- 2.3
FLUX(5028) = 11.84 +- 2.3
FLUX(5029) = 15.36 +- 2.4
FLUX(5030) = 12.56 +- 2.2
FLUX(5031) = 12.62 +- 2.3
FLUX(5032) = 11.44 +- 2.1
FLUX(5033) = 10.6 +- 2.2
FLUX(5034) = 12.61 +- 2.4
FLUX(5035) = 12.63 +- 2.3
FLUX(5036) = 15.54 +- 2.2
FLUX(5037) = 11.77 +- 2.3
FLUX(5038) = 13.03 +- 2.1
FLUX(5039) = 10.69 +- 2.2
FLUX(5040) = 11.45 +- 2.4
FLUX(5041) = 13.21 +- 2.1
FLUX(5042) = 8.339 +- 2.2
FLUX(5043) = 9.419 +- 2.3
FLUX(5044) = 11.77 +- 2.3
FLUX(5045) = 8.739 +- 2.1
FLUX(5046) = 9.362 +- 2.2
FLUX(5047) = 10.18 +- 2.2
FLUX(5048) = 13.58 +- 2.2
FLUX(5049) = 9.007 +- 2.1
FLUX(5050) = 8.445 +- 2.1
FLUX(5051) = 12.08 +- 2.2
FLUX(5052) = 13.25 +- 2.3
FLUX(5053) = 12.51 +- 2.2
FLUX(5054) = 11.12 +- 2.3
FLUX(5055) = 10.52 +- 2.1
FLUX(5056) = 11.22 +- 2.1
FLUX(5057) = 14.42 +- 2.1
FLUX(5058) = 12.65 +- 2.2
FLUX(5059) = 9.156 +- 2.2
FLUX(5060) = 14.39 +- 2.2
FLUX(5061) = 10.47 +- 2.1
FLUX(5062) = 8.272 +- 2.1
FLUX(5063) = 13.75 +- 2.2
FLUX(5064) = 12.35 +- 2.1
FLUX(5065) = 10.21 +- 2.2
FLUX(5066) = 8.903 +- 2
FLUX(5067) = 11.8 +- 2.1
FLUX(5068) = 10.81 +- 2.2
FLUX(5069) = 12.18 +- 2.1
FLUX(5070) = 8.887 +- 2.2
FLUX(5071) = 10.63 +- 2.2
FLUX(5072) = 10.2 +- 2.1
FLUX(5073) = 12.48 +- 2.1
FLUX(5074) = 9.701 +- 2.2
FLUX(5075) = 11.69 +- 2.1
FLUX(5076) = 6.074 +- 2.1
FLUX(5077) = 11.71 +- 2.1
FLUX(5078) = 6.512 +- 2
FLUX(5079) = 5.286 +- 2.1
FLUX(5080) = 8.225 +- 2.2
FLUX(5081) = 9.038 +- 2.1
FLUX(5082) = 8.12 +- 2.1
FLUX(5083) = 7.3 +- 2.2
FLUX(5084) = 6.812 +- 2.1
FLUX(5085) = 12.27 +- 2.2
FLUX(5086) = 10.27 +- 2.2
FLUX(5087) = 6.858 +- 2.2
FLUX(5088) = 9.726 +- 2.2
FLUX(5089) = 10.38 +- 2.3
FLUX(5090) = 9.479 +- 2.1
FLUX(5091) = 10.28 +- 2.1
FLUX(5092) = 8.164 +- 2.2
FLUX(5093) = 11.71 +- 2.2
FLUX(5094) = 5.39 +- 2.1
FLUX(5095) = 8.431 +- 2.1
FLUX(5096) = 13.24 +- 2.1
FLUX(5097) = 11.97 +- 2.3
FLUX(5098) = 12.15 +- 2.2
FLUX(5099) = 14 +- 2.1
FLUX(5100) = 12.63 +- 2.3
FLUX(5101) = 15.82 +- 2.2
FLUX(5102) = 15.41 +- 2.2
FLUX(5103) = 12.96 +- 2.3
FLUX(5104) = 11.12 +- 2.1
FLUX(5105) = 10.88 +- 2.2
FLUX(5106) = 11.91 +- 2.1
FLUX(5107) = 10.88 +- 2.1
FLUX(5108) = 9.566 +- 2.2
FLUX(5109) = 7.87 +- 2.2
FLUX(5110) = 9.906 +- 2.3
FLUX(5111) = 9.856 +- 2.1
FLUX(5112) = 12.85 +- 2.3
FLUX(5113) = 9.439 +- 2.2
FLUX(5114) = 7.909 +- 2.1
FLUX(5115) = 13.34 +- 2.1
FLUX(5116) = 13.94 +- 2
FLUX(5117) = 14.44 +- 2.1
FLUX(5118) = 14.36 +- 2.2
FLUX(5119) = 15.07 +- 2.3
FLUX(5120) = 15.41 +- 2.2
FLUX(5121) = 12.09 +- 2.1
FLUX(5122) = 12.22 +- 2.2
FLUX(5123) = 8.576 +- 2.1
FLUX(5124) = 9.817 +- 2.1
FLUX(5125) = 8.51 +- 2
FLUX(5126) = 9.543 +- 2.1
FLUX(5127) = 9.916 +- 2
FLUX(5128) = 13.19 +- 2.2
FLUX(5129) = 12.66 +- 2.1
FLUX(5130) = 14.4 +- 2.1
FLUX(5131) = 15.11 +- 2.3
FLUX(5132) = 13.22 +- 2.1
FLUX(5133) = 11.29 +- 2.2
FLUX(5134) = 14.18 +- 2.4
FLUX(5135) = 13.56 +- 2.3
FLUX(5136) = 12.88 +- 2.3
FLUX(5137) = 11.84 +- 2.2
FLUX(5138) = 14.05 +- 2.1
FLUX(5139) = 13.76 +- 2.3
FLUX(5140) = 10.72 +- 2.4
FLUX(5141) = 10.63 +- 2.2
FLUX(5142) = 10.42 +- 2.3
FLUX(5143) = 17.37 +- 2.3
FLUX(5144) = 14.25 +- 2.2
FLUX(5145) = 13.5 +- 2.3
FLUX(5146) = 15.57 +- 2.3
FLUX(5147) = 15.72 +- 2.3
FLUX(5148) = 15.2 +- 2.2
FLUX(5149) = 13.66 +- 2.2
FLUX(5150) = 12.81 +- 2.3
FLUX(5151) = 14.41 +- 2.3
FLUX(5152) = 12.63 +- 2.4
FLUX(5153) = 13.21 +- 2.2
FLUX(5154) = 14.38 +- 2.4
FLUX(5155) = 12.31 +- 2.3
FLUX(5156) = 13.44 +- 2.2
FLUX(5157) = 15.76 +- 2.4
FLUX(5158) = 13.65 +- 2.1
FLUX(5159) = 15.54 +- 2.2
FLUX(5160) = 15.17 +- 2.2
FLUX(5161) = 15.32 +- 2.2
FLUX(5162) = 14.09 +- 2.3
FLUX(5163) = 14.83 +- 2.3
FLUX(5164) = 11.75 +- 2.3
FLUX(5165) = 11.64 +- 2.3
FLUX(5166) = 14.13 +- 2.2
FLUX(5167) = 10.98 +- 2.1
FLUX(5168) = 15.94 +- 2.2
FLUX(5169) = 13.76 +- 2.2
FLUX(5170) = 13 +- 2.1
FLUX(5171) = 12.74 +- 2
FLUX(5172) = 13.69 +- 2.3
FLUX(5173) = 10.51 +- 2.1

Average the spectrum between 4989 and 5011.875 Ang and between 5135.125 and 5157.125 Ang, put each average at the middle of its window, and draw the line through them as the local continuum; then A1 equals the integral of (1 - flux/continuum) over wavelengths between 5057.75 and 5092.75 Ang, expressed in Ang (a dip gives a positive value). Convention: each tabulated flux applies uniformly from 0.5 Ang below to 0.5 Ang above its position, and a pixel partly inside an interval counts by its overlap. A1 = 7.4 Ang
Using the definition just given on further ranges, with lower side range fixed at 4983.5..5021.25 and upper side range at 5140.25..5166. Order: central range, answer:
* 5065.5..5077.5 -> 2.0 Ang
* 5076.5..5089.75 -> 4.2 Ang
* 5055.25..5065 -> 0.5 Ang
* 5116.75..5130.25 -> 1.3 Ang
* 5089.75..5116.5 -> 3.9 Ang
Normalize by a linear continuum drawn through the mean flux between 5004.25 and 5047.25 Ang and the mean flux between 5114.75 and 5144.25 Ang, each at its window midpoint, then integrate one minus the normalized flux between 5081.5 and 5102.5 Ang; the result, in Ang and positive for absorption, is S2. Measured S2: 3.20 Ang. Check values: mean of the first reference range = 11.8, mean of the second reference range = 12.7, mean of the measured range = 10.5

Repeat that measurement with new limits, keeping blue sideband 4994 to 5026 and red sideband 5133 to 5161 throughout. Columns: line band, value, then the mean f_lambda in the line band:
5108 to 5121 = 1.27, 11.9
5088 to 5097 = 2.18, 9.77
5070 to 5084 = 4.13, 8.92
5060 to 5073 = 1.64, 10.9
